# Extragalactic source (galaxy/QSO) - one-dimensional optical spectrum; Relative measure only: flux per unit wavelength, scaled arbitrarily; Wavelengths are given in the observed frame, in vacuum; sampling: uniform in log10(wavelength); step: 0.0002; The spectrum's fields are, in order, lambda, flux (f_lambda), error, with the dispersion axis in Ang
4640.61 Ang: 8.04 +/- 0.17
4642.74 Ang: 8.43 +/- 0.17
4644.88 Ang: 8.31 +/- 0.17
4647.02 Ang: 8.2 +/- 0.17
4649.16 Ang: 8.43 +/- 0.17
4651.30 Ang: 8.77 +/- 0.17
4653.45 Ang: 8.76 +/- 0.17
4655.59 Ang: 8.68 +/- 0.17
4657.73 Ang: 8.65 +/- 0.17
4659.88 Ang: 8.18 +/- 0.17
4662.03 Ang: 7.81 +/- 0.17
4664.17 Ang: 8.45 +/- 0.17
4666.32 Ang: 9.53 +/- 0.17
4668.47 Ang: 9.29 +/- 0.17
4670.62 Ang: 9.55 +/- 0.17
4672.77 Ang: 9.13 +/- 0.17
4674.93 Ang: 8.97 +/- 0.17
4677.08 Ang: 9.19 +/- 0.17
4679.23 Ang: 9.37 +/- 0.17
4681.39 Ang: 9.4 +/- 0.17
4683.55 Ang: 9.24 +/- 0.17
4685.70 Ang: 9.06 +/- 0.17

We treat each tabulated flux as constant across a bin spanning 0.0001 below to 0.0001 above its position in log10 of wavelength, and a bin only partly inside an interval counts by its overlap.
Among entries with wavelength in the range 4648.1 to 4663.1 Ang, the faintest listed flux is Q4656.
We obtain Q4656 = 7.81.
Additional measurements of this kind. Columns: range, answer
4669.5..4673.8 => 9.13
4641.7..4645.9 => 8.31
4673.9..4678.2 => 8.97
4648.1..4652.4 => 8.43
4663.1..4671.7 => 8.45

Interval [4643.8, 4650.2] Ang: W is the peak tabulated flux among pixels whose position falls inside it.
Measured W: 8.43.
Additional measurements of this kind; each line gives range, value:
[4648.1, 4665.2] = 8.77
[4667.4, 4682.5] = 9.55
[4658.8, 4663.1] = 8.18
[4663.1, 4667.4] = 9.53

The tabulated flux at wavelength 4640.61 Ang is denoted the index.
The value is 8.04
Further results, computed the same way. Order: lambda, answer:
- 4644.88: 8.31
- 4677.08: 9.19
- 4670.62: 9.55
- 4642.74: 8.43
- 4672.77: 9.13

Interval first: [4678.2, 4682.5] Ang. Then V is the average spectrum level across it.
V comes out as 9.37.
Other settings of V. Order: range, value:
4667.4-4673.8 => 9.33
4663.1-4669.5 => 9.09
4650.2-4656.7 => 8.74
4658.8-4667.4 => 8.49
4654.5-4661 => 8.5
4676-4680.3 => 9.3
